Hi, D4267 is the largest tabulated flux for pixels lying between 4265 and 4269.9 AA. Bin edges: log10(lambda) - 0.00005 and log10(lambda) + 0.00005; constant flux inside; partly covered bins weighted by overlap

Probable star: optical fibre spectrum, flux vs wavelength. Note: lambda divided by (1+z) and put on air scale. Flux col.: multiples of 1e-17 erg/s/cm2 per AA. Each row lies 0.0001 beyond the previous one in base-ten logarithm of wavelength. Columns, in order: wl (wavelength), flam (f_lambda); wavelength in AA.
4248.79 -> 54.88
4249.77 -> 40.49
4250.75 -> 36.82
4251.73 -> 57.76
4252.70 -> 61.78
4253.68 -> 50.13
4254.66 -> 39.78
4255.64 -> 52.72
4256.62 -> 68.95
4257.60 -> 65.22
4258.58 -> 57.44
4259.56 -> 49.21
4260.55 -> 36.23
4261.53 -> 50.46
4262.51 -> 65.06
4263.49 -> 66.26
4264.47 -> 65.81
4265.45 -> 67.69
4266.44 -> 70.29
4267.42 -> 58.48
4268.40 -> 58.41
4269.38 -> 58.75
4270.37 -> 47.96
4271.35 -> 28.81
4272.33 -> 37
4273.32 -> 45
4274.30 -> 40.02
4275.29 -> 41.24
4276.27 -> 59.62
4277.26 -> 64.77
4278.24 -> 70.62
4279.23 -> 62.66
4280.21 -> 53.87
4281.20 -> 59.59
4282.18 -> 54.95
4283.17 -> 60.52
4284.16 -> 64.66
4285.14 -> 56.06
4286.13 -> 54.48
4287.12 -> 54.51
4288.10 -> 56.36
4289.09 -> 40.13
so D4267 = 70.29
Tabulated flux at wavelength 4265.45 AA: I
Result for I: 67.69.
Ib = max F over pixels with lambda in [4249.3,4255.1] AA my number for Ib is 61.78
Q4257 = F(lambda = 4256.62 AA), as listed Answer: 68.95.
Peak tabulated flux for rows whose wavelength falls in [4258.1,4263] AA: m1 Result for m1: 65.06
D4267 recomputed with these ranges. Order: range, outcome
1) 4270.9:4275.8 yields 45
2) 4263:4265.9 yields 67.69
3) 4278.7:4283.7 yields 62.66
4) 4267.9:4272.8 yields 58.75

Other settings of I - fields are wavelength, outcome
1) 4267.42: 58.48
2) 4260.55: 36.23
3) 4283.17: 60.52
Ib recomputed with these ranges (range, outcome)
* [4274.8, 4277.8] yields 64.77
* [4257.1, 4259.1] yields 65.22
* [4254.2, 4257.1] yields 68.95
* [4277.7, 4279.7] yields 70.62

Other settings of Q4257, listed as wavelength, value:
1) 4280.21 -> 53.87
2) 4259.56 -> 49.21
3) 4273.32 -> 45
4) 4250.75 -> 36.82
